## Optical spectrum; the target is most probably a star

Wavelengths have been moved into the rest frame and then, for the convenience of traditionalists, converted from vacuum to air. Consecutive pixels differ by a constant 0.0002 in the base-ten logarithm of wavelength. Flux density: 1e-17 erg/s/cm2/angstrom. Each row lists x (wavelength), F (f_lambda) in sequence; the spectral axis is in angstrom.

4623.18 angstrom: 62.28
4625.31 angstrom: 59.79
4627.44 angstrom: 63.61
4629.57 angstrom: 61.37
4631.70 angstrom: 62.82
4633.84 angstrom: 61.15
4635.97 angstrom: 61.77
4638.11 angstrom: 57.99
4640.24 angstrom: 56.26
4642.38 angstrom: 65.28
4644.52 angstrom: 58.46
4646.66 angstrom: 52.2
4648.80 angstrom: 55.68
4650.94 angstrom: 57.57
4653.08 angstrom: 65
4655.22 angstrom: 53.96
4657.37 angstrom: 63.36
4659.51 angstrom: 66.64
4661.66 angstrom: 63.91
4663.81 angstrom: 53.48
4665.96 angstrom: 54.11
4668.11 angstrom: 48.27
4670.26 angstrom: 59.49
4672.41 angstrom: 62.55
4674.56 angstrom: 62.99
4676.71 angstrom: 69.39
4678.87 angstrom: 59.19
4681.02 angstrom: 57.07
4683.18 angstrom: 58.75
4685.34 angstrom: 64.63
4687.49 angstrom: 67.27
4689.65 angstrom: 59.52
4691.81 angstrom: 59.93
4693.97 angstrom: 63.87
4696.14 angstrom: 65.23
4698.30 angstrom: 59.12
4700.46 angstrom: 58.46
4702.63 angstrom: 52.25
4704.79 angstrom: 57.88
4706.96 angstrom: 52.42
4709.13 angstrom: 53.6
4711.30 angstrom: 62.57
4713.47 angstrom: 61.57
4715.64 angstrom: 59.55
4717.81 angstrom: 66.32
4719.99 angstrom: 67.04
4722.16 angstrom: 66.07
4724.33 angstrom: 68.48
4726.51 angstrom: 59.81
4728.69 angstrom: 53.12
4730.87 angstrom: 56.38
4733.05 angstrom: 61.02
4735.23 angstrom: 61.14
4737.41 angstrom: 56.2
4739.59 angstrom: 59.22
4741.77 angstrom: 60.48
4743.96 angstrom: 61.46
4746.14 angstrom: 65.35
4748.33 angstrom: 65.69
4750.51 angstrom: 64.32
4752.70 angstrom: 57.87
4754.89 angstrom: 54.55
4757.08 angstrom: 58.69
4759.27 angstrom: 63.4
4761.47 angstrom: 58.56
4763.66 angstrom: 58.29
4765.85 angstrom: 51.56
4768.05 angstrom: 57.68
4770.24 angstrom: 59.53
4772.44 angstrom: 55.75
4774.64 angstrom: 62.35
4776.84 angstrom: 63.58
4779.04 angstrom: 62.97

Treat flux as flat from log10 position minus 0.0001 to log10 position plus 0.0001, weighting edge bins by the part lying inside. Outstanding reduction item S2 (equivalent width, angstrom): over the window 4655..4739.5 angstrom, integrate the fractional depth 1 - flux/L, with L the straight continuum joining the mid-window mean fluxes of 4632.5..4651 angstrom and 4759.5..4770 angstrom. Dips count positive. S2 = -3.2 angstrom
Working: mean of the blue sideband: 58.6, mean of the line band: 60.2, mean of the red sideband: 57.3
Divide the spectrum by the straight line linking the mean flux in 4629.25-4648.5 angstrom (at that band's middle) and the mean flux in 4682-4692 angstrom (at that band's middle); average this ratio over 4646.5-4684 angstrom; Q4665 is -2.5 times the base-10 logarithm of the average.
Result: 0.03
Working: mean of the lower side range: 59.5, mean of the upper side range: 62.2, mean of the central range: 59.3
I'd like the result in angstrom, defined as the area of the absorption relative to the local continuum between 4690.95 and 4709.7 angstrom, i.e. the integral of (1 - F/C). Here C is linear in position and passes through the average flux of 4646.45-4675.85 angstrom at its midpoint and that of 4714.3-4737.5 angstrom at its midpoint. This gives 0.7 angstrom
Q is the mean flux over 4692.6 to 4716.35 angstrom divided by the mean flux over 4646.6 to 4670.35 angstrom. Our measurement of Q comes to 1.01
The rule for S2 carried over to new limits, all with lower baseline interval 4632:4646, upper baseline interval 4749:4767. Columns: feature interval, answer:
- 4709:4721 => -0.7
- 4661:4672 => 0.7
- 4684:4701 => -0.8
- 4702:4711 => 0.7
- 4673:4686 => -0.5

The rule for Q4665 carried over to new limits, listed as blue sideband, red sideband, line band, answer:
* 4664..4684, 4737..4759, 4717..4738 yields -0.03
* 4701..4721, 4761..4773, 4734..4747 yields -0.05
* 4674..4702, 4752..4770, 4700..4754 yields -0.01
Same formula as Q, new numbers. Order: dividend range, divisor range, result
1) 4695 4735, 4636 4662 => 1.01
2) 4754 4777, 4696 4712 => 1.02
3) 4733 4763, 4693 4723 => 1.00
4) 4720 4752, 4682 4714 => 1.03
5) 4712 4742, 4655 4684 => 1.03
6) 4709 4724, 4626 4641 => 1.04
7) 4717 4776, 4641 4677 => 1.02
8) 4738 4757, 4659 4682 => 1.02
